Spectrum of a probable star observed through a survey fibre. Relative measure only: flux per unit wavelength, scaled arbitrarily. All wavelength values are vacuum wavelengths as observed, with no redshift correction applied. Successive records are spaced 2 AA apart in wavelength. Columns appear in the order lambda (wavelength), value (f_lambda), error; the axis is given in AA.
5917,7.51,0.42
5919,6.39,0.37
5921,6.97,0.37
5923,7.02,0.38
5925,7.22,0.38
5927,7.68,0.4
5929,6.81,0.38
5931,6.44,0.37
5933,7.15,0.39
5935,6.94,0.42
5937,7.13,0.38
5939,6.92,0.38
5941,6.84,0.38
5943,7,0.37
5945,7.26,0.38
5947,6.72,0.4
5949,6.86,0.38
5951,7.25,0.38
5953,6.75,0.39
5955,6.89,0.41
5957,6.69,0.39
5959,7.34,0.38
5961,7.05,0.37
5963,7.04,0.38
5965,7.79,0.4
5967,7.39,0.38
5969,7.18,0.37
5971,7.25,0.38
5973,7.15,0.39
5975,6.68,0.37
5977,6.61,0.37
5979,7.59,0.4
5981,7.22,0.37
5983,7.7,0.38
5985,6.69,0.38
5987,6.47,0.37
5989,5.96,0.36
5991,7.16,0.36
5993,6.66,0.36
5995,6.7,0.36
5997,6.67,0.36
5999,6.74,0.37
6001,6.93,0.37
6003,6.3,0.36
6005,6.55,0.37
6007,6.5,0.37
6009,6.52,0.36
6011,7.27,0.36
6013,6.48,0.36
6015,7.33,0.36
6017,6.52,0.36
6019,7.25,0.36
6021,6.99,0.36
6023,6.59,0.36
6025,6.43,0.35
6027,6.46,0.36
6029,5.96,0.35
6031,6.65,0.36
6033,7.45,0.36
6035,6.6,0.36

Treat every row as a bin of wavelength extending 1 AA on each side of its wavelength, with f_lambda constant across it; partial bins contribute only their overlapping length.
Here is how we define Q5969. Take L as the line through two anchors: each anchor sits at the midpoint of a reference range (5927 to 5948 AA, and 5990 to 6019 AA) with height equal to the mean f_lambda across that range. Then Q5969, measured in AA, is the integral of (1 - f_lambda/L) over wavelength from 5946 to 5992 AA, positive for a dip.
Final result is -1.05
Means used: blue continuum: 6.96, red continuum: 6.76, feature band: 7.02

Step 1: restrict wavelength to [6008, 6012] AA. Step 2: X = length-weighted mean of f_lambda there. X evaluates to 6.89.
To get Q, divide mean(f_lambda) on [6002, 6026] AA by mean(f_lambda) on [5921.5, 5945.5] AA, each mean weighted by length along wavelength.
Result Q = 1.0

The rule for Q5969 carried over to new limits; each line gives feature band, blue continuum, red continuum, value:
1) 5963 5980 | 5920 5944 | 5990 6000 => -0.8 AA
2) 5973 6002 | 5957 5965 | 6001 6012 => 0.1 AA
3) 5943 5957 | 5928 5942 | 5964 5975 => 0.2 AA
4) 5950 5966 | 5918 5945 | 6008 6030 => -0.5 AA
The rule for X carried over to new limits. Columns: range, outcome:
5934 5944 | 6.97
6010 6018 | 6.9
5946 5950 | 6.79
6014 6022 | 7.02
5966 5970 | 7.29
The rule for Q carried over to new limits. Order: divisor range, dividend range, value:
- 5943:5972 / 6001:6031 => 0.94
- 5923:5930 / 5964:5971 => 1.03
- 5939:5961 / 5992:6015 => 0.96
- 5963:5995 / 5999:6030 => 0.95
